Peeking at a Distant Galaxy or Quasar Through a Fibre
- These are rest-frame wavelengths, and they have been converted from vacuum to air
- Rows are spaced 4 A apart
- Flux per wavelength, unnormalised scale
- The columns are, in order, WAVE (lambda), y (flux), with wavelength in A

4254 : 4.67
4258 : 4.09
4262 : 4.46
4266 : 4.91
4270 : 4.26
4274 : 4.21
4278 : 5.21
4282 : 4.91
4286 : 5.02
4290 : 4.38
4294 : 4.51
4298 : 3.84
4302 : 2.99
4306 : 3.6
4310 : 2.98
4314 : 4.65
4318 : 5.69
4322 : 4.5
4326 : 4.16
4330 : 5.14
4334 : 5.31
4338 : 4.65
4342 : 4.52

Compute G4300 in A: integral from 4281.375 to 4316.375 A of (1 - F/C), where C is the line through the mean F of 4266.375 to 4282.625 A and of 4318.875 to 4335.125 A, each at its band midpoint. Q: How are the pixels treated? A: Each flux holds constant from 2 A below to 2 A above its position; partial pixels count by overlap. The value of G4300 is 4.7 A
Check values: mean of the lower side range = 4.65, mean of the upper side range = 4.81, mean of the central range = 4.08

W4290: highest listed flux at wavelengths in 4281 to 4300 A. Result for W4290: 5.02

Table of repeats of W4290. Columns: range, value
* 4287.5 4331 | 5.69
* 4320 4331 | 5.14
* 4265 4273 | 4.91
